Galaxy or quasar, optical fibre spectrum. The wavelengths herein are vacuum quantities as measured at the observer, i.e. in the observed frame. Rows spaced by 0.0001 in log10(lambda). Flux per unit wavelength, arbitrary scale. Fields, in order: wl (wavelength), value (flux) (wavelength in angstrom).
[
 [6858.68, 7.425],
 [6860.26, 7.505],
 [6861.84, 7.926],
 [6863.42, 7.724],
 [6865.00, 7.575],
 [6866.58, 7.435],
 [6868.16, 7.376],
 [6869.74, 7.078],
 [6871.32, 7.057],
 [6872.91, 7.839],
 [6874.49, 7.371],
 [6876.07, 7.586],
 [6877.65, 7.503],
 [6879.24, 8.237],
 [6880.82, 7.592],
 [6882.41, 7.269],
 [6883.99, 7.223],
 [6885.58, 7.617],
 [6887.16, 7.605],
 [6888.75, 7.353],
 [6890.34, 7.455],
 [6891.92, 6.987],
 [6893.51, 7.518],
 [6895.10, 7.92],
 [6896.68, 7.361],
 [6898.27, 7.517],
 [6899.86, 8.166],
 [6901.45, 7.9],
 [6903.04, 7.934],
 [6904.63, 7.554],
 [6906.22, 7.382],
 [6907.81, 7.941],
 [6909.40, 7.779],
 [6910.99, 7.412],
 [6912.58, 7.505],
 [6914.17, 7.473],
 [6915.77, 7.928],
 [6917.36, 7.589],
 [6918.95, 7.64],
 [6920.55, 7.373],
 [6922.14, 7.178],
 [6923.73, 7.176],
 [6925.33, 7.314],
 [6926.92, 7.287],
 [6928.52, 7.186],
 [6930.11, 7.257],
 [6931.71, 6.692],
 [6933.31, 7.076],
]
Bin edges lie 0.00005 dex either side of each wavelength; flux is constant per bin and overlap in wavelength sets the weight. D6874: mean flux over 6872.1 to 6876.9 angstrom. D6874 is 7.6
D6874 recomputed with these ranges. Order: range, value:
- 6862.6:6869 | 7.53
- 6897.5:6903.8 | 7.88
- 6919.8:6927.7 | 7.27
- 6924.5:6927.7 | 7.3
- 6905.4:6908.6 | 7.66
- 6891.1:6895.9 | 7.49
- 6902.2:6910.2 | 7.72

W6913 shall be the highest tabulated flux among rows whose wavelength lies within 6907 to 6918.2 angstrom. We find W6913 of 7.941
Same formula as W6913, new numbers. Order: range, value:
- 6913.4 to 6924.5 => 7.928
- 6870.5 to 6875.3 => 7.839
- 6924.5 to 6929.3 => 7.314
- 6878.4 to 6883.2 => 8.237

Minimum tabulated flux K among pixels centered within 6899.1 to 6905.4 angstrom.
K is 7.554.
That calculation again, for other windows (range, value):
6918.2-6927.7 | 7.176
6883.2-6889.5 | 7.223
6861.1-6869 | 7.376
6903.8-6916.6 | 7.382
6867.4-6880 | 7.057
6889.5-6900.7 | 6.987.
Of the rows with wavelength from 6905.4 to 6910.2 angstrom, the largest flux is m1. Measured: 7.941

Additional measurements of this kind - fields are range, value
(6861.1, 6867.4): 7.926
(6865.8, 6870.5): 7.435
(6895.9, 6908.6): 8.166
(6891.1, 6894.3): 7.518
